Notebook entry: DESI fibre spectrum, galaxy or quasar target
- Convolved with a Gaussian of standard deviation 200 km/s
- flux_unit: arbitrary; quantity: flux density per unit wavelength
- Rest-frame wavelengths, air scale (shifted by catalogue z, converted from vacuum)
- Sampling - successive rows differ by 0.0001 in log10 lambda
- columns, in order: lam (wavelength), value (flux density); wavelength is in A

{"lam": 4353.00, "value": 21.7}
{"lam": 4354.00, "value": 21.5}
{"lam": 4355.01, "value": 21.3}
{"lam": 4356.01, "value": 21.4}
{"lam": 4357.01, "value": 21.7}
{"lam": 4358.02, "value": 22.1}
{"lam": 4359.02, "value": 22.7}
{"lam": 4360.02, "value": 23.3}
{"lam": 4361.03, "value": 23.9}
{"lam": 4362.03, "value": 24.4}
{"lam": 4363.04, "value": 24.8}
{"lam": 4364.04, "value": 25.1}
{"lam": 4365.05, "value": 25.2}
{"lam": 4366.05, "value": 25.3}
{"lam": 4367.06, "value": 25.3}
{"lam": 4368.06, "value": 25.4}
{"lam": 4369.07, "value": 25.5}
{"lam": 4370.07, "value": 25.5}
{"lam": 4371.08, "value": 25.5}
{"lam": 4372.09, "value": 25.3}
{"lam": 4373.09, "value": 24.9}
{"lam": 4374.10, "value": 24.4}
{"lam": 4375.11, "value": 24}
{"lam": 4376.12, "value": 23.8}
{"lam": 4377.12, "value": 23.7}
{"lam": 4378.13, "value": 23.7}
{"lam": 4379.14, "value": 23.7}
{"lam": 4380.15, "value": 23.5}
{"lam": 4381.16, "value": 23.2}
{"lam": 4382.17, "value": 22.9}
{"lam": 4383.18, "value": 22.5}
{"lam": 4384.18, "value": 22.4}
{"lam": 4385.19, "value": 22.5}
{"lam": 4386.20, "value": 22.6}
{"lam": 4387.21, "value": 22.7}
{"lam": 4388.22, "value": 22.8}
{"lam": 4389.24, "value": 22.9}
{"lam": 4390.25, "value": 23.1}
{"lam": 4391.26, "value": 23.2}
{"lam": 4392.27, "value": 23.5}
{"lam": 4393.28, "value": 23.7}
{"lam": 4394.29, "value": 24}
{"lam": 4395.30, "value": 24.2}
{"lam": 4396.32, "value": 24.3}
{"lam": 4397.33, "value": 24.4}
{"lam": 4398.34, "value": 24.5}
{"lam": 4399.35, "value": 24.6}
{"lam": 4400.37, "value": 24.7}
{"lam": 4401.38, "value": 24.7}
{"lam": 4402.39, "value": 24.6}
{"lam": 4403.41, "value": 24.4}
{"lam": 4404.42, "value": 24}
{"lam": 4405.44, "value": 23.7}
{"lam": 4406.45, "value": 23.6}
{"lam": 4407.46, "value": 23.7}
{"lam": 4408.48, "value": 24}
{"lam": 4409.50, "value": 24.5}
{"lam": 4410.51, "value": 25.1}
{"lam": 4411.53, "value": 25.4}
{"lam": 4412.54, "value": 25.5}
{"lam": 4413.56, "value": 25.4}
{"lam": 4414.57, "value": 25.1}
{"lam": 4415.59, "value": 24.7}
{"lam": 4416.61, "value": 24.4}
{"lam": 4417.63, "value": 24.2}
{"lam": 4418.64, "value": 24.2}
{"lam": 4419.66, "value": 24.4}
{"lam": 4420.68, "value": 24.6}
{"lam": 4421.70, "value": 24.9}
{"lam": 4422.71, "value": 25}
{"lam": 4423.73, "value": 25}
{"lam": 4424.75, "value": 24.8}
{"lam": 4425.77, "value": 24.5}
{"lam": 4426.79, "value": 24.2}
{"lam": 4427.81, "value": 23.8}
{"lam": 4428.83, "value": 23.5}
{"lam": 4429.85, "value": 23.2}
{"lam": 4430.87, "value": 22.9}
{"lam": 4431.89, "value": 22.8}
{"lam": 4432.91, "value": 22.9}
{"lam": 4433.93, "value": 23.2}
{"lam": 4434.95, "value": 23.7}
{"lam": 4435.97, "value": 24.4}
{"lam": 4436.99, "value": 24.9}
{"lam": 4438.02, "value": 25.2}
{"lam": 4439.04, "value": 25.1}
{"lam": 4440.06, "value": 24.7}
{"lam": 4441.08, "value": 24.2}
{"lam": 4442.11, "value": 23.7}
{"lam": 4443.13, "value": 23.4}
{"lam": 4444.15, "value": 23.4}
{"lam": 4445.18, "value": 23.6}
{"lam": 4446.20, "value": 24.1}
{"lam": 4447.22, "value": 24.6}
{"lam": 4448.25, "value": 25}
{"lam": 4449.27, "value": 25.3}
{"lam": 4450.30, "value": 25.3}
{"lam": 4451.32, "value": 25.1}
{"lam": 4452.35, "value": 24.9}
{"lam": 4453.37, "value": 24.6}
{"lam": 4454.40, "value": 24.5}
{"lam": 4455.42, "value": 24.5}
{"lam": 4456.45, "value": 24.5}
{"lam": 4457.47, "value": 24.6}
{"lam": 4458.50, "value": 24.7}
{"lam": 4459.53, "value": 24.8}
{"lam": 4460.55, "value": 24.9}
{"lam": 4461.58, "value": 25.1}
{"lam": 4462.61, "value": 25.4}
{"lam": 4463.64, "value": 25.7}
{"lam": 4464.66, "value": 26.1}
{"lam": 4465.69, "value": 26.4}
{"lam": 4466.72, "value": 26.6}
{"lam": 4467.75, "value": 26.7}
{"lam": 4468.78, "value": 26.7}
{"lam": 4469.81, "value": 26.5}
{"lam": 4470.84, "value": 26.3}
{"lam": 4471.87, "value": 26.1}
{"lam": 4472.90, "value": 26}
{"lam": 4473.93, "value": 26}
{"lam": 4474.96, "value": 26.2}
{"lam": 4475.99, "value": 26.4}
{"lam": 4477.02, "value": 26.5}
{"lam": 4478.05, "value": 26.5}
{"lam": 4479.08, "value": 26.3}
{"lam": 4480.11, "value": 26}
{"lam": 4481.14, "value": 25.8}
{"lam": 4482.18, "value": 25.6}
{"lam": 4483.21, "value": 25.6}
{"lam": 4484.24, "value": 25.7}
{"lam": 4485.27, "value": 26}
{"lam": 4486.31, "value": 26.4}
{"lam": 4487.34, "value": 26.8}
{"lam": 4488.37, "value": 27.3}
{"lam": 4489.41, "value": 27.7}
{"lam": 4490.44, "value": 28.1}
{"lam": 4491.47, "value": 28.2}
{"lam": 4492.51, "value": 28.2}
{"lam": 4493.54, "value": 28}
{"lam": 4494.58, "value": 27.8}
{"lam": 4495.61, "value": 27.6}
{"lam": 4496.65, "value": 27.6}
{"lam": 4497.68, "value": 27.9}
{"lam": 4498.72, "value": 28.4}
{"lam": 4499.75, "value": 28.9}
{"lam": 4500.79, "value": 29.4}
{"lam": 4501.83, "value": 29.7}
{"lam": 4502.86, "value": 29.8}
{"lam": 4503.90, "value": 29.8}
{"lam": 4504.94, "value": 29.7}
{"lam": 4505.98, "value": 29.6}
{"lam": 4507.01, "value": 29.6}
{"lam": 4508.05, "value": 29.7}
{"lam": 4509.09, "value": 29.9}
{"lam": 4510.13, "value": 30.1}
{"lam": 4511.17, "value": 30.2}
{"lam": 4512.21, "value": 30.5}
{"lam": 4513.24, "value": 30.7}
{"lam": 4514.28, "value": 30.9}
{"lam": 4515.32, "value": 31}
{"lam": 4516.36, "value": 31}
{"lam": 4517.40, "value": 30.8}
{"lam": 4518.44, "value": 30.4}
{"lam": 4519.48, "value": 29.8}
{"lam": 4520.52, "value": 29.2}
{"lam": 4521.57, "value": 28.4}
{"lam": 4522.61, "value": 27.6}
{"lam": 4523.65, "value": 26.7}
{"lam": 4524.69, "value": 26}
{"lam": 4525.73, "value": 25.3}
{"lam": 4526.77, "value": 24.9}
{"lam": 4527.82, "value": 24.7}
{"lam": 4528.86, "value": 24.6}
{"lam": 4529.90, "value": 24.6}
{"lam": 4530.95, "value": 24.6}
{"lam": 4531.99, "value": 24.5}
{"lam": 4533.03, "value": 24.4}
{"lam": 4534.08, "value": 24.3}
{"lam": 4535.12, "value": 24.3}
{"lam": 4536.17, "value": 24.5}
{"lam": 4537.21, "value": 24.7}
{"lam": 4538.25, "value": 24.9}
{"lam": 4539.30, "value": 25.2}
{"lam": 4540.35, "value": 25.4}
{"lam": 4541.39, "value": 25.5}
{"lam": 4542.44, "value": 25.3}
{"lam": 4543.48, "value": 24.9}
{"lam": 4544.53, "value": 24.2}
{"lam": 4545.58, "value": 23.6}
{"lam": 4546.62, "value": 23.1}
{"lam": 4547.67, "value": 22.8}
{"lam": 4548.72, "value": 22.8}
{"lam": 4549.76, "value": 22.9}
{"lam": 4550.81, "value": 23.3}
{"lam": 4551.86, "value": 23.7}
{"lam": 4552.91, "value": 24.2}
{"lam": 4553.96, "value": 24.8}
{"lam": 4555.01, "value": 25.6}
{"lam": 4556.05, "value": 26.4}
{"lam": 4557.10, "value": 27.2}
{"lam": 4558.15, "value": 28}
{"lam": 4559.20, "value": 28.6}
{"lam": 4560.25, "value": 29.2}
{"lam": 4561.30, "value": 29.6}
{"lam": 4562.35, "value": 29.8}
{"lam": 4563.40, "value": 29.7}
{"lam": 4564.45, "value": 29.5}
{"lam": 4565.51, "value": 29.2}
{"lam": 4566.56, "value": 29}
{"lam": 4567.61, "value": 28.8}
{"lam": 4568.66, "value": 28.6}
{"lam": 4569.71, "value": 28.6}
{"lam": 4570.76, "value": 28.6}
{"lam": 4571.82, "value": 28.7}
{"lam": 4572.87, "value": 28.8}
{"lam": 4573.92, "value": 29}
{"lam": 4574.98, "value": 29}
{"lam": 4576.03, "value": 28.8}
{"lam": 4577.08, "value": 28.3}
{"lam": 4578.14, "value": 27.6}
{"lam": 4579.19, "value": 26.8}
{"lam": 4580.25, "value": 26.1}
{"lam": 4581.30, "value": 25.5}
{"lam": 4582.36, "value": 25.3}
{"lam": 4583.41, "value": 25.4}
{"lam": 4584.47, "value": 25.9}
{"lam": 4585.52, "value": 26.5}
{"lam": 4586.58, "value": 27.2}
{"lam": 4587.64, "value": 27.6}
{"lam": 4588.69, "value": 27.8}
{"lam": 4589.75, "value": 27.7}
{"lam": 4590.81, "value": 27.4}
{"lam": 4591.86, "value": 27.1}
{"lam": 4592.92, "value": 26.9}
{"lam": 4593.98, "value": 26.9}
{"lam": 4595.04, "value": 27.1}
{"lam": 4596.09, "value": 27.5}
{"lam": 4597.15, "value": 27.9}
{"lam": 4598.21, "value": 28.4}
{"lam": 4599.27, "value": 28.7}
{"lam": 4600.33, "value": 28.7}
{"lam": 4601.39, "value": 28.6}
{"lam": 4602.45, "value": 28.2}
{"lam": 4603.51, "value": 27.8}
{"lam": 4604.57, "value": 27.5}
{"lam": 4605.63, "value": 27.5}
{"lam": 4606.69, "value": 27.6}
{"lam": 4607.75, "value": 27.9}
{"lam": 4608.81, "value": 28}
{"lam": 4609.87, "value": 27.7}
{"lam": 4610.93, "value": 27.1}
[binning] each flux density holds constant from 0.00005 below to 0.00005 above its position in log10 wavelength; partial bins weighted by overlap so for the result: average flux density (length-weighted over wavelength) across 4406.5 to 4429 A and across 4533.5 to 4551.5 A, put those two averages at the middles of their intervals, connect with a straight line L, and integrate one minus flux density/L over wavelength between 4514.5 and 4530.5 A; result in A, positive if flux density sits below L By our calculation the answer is -2.3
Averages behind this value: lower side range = 24.6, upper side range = 24.2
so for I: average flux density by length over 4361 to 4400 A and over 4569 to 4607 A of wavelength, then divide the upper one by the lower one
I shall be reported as 1.15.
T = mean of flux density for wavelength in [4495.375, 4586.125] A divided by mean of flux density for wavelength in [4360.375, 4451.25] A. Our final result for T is 1.1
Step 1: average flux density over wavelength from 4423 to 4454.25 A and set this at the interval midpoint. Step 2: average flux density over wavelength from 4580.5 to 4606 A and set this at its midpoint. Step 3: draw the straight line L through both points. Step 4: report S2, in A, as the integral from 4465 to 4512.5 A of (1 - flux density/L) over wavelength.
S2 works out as -4.5 A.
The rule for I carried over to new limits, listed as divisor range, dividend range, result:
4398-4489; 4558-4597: 1.12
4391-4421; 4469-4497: 1.10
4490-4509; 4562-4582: 0.99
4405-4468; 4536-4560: 1.01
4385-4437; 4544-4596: 1.12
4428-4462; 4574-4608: 1.13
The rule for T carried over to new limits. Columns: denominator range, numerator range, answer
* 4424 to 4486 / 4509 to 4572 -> 1.07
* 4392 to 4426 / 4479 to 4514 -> 1.15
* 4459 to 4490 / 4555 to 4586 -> 1.07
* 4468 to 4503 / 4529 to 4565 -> 0.94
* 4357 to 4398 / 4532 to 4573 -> 1.10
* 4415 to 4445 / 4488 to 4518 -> 1.21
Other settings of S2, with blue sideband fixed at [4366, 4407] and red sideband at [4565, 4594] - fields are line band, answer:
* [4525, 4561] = 2.7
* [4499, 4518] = -2.7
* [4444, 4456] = 0.3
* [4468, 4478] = -0.3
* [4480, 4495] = -0.6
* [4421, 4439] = 0.5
